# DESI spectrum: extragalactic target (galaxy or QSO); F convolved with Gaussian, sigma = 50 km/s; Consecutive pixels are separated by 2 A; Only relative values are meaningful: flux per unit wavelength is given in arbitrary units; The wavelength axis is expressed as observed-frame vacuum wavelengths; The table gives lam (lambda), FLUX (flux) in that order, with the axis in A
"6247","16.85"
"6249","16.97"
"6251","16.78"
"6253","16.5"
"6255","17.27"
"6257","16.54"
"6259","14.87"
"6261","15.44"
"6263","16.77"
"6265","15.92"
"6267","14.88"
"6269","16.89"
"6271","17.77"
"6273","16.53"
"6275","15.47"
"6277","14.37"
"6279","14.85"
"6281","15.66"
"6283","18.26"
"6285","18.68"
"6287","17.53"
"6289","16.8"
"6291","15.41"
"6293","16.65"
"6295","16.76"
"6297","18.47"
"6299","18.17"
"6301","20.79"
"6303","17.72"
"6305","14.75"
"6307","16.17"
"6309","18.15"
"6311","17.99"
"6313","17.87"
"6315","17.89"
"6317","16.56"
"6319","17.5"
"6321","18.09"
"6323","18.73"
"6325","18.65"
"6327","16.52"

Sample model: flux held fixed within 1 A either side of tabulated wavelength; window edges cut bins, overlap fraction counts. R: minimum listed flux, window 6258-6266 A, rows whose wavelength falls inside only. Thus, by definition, 14.87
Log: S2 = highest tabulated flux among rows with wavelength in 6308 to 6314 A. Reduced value 18.15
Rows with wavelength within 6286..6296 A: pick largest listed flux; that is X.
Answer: 17.53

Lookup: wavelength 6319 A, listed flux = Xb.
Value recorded 17.5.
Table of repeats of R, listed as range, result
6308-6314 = 17.87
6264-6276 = 14.88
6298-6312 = 14.75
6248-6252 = 16.78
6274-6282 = 14.37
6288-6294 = 15.41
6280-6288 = 15.66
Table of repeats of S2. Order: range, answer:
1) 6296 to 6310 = 20.79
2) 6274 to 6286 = 18.68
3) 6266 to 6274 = 17.77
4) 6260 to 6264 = 16.77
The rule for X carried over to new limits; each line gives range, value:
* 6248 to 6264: 17.27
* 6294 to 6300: 18.47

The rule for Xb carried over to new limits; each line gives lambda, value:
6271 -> 17.77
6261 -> 15.44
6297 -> 18.47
